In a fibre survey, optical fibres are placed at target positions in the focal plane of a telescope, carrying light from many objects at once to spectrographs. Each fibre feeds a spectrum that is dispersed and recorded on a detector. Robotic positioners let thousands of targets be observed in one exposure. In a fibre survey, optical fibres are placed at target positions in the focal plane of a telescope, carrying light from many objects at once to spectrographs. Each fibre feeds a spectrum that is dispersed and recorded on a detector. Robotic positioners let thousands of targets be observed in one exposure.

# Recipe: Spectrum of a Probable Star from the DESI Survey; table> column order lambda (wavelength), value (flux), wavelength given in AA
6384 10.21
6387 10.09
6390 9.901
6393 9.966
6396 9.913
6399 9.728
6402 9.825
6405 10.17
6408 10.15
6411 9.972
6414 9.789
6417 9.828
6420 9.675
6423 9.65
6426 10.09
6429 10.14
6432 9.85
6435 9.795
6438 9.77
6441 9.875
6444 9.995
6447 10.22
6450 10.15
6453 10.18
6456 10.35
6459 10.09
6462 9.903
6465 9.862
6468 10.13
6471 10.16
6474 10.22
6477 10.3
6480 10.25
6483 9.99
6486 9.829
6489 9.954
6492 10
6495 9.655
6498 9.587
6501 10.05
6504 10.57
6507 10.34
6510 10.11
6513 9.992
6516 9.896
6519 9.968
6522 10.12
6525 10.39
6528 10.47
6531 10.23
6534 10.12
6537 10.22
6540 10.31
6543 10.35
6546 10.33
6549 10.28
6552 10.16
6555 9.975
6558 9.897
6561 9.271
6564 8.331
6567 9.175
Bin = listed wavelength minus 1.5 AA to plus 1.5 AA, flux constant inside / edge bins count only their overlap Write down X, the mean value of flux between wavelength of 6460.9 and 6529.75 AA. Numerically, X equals 10.1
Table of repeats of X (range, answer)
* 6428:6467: 10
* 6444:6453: 10.2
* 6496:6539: 10.1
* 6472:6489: 10.1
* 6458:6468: 9.97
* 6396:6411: 9.96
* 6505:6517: 10.1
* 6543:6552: 10.3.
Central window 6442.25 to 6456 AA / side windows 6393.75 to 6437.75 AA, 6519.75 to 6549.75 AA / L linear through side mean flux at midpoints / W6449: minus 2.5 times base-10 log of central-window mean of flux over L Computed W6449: -0.02 mag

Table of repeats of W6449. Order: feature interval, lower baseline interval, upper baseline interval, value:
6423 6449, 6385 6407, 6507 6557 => 0.01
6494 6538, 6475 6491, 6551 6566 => -0.03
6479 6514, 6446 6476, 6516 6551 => 0.02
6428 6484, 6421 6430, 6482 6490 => -0.02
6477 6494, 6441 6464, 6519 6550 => 0.02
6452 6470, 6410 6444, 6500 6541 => -0.01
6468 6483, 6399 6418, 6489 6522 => -0.02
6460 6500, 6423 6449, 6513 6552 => 0.01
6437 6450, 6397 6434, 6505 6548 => 0.00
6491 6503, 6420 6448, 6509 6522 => 0.01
